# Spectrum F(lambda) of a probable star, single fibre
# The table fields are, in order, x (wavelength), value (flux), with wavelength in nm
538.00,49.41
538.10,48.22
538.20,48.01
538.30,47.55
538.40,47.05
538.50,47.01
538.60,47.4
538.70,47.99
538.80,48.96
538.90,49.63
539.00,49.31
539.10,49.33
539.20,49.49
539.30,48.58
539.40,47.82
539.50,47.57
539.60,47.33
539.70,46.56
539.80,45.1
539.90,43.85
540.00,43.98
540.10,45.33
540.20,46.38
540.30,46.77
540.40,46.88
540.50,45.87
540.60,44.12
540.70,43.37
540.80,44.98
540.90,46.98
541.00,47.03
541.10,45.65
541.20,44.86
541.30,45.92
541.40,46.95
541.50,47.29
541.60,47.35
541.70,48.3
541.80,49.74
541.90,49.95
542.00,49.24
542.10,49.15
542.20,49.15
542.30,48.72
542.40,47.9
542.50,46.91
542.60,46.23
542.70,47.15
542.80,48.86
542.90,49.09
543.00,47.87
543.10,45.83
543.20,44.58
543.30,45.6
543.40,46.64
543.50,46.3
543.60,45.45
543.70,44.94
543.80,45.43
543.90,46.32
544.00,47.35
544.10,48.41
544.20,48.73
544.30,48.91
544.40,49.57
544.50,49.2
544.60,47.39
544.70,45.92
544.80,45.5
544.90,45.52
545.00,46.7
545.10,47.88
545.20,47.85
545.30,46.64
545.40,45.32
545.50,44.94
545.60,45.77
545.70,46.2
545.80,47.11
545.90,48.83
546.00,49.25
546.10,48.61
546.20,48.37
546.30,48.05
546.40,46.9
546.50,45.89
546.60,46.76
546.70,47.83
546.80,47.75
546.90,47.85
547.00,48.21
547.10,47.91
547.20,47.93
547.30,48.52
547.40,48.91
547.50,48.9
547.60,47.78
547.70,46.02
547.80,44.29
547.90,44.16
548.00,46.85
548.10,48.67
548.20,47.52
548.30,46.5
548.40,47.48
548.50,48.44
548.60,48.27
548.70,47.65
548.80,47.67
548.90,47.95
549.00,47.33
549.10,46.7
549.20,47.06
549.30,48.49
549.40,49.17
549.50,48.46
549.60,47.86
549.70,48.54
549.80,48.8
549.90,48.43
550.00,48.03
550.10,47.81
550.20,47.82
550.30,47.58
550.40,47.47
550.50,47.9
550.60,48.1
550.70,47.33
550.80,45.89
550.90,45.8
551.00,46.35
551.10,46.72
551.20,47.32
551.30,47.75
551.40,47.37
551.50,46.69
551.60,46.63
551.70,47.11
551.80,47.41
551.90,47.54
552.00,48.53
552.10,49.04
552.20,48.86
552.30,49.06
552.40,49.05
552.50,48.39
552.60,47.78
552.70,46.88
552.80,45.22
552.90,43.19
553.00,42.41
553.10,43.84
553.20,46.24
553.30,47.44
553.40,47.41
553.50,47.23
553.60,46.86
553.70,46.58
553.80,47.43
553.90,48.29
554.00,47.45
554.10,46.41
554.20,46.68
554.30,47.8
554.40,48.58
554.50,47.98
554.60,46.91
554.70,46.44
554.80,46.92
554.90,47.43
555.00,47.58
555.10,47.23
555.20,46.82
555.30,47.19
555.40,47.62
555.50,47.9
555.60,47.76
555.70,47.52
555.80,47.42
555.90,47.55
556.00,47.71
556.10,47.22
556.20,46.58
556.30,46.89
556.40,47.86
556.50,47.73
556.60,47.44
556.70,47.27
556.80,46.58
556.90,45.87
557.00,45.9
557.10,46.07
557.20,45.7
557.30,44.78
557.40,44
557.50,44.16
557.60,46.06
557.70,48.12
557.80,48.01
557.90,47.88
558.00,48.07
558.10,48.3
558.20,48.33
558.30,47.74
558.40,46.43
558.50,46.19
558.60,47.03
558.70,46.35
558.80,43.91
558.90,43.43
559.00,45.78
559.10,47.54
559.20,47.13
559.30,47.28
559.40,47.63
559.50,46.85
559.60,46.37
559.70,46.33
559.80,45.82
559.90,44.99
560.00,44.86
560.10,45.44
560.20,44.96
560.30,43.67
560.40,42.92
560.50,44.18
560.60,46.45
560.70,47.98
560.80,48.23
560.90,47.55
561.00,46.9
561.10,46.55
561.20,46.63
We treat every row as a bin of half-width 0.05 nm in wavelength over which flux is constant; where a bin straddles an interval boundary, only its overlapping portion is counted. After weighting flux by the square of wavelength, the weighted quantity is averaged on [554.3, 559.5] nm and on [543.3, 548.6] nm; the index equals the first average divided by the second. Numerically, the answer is 1.0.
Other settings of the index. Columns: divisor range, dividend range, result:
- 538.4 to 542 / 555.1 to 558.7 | 1.06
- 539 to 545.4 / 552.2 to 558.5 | 1.05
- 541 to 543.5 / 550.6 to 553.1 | 1.03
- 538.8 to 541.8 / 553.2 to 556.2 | 1.07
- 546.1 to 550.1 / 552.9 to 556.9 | 1.01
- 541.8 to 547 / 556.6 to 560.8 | 1.03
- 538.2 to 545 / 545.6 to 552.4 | 1.04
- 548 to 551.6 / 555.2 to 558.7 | 1.01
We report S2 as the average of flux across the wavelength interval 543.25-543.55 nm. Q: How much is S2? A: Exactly 46.2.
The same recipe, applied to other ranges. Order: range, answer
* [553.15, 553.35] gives 46.8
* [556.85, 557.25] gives 45.9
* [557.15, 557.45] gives 44.8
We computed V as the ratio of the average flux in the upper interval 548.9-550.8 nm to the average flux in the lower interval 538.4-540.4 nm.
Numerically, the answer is 1.01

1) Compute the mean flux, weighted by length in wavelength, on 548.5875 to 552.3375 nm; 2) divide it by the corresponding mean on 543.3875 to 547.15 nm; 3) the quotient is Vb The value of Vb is 1.01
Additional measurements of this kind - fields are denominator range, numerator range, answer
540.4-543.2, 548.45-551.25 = 1.01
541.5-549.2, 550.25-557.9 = 0.99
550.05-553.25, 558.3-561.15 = 0.98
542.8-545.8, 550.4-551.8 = 1.01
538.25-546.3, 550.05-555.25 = 1.00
